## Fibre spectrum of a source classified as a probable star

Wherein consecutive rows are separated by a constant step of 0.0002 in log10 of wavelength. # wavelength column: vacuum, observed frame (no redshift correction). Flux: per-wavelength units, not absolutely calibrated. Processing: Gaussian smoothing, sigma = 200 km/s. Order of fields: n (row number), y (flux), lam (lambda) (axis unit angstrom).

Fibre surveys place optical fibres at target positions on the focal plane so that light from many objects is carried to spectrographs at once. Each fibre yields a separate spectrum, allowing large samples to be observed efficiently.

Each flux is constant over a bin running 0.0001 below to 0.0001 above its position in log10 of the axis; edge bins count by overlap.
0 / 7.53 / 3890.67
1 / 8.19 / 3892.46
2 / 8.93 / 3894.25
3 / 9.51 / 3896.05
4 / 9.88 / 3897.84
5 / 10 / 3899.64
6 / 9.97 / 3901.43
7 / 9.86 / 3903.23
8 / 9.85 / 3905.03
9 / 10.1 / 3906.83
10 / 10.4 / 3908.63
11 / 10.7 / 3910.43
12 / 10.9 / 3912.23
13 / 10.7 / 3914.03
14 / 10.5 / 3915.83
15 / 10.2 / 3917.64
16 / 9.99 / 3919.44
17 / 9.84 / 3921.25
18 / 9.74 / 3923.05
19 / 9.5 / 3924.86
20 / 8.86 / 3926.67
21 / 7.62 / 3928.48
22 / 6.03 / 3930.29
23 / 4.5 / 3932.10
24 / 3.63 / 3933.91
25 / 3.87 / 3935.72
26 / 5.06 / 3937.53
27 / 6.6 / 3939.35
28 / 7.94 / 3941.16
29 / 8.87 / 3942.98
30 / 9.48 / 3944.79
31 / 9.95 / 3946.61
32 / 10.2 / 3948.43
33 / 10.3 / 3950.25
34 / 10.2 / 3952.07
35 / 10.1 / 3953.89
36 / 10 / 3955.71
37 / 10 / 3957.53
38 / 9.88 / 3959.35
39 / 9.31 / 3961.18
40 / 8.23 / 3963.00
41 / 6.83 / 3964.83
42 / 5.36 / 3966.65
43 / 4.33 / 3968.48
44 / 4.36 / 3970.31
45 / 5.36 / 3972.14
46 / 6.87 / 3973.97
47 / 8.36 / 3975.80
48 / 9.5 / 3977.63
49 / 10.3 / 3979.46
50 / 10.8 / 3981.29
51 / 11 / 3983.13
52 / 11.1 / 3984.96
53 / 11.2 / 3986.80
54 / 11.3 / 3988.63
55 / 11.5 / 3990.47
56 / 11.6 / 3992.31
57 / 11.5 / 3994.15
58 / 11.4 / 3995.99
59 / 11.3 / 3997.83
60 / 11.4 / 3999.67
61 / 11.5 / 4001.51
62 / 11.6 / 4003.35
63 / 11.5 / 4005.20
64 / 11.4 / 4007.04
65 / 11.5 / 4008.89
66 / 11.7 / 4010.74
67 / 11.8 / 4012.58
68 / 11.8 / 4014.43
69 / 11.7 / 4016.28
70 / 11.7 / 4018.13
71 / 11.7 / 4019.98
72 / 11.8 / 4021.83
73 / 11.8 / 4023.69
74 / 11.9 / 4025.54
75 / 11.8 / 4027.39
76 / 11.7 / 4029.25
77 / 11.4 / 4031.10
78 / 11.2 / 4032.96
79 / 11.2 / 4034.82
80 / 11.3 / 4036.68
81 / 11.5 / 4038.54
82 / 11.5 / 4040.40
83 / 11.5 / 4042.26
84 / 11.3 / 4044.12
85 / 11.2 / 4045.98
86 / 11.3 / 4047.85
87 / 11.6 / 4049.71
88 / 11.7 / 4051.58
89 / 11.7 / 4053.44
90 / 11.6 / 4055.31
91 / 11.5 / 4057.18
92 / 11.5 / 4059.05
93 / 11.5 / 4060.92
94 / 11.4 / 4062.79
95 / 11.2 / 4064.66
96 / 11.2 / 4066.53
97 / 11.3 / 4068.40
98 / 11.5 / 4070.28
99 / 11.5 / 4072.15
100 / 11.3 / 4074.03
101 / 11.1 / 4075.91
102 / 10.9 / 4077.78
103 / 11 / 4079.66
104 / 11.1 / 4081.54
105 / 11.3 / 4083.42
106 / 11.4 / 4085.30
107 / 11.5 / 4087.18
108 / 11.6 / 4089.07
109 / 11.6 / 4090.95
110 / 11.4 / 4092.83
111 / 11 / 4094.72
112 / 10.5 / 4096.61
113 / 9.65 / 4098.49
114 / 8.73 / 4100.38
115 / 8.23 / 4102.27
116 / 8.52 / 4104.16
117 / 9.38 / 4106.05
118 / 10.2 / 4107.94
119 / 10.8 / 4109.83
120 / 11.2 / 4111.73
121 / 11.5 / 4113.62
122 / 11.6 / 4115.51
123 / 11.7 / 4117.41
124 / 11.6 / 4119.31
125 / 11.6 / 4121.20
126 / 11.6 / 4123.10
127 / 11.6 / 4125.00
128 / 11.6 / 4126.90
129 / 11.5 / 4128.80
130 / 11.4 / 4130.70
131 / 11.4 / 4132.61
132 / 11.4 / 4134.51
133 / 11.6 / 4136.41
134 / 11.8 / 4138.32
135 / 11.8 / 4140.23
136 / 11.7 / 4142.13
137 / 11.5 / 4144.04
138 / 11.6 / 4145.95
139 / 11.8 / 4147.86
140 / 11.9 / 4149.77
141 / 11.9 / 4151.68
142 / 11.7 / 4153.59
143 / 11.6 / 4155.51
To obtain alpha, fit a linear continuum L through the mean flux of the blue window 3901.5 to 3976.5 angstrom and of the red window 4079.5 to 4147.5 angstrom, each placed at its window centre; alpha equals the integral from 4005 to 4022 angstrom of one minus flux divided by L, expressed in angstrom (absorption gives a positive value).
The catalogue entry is -3.8 angstrom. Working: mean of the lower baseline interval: 8.41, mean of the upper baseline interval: 11.1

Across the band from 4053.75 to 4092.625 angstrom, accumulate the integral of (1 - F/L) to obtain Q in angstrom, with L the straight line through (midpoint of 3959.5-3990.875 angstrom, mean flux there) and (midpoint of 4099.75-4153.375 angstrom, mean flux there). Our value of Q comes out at -4.30 angstrom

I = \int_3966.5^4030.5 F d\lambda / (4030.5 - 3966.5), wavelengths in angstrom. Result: 10.5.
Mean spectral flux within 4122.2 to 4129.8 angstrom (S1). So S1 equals 11.6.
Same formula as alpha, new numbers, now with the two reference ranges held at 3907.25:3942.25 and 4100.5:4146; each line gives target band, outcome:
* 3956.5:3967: 0.4 angstrom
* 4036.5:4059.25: -3.4 angstrom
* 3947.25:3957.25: -1.7 angstrom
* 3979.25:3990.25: -2.3 angstrom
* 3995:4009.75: -3.3 angstrom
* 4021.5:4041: -3.6 angstrom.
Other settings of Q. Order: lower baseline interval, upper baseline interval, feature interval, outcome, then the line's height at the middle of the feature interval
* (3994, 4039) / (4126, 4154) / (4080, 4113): 3.2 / 11.6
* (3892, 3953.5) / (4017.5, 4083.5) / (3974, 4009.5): -2.3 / 10.3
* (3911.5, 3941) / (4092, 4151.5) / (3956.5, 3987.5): 1.1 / 8.67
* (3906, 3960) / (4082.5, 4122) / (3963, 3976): 4.6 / 9.25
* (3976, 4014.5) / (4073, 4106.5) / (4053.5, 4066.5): -0.8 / 10.8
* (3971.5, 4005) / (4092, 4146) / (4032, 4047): -0.9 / 10.7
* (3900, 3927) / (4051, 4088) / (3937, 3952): 2.4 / 10.3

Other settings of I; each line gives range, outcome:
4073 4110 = 10.6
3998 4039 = 11.6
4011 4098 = 11.4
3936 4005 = 9.29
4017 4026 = 11.8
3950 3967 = 9.09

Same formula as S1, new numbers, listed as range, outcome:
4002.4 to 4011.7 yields 11.5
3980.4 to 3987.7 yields 11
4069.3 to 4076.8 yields 11.3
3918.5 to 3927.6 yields 9.58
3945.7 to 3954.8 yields 10.1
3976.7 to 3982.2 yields 10.2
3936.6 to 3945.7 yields 7.58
